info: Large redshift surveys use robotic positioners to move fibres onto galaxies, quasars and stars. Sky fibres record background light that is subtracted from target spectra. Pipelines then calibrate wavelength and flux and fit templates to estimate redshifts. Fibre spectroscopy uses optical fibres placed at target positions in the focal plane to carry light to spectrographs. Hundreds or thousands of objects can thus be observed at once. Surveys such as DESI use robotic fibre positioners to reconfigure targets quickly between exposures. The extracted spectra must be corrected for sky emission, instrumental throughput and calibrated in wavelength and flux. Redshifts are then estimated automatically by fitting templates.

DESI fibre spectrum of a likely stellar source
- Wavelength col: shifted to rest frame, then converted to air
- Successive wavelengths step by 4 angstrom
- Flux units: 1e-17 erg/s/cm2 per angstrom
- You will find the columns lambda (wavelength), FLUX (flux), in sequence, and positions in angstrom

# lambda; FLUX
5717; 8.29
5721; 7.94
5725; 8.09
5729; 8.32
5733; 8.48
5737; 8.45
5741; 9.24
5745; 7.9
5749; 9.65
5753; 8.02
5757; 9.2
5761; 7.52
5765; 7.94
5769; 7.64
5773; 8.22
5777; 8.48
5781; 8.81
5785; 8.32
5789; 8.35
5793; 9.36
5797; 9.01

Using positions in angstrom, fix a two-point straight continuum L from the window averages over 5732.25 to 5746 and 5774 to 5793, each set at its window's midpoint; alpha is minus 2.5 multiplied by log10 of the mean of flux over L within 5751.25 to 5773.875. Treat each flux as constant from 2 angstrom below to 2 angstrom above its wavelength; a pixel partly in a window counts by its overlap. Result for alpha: 0.063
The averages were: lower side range 8.57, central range 8.08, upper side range 8.57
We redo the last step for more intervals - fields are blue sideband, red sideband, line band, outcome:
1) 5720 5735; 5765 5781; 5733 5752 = -0.067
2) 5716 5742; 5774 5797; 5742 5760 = -0.021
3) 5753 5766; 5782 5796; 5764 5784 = 0.029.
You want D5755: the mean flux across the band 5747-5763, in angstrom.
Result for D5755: 8.6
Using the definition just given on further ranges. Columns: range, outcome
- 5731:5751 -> 8.74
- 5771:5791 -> 8.44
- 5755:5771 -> 8.07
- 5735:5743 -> 8.84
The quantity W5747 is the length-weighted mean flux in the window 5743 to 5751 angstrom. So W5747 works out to 8.78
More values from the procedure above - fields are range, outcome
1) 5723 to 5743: 8.52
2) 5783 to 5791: 8.34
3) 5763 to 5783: 8.22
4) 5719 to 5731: 8.12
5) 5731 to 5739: 8.46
